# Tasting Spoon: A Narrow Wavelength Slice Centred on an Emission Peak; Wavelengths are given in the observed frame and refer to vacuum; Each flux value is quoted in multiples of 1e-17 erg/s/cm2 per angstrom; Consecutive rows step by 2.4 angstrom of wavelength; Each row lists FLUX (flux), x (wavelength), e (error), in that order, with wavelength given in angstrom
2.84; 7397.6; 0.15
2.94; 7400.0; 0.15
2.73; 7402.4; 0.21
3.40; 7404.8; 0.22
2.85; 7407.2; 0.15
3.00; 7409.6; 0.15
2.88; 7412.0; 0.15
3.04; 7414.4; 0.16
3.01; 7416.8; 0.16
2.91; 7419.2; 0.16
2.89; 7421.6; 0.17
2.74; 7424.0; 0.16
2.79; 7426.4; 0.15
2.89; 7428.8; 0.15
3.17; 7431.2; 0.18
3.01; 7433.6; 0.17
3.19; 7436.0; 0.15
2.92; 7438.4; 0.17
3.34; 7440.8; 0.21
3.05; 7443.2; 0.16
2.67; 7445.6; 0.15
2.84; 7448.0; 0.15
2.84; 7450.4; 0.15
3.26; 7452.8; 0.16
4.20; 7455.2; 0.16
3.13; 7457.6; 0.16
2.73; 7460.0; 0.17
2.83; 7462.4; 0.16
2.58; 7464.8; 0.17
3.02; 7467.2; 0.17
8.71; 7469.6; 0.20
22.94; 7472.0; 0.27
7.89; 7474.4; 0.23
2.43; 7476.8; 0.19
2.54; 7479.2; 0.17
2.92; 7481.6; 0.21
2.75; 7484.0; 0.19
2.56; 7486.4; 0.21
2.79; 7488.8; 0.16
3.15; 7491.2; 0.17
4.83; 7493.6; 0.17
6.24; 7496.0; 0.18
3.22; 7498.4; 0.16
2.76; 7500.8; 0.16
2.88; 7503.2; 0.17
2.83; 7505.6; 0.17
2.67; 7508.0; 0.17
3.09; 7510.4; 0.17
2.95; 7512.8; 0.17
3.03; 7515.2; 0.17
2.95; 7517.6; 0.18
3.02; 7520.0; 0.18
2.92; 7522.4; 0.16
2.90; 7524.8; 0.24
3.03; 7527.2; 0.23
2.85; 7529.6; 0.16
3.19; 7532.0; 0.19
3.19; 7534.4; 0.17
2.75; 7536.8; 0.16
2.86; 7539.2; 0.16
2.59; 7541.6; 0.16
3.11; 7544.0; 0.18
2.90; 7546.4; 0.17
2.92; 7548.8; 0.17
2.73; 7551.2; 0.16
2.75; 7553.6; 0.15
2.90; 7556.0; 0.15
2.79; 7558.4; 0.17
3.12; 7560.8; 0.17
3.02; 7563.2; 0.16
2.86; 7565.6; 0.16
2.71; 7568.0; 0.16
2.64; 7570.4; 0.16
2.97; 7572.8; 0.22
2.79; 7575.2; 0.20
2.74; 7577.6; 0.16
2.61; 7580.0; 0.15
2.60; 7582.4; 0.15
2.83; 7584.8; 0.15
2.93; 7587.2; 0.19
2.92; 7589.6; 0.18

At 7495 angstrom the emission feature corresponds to [N II] 6583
